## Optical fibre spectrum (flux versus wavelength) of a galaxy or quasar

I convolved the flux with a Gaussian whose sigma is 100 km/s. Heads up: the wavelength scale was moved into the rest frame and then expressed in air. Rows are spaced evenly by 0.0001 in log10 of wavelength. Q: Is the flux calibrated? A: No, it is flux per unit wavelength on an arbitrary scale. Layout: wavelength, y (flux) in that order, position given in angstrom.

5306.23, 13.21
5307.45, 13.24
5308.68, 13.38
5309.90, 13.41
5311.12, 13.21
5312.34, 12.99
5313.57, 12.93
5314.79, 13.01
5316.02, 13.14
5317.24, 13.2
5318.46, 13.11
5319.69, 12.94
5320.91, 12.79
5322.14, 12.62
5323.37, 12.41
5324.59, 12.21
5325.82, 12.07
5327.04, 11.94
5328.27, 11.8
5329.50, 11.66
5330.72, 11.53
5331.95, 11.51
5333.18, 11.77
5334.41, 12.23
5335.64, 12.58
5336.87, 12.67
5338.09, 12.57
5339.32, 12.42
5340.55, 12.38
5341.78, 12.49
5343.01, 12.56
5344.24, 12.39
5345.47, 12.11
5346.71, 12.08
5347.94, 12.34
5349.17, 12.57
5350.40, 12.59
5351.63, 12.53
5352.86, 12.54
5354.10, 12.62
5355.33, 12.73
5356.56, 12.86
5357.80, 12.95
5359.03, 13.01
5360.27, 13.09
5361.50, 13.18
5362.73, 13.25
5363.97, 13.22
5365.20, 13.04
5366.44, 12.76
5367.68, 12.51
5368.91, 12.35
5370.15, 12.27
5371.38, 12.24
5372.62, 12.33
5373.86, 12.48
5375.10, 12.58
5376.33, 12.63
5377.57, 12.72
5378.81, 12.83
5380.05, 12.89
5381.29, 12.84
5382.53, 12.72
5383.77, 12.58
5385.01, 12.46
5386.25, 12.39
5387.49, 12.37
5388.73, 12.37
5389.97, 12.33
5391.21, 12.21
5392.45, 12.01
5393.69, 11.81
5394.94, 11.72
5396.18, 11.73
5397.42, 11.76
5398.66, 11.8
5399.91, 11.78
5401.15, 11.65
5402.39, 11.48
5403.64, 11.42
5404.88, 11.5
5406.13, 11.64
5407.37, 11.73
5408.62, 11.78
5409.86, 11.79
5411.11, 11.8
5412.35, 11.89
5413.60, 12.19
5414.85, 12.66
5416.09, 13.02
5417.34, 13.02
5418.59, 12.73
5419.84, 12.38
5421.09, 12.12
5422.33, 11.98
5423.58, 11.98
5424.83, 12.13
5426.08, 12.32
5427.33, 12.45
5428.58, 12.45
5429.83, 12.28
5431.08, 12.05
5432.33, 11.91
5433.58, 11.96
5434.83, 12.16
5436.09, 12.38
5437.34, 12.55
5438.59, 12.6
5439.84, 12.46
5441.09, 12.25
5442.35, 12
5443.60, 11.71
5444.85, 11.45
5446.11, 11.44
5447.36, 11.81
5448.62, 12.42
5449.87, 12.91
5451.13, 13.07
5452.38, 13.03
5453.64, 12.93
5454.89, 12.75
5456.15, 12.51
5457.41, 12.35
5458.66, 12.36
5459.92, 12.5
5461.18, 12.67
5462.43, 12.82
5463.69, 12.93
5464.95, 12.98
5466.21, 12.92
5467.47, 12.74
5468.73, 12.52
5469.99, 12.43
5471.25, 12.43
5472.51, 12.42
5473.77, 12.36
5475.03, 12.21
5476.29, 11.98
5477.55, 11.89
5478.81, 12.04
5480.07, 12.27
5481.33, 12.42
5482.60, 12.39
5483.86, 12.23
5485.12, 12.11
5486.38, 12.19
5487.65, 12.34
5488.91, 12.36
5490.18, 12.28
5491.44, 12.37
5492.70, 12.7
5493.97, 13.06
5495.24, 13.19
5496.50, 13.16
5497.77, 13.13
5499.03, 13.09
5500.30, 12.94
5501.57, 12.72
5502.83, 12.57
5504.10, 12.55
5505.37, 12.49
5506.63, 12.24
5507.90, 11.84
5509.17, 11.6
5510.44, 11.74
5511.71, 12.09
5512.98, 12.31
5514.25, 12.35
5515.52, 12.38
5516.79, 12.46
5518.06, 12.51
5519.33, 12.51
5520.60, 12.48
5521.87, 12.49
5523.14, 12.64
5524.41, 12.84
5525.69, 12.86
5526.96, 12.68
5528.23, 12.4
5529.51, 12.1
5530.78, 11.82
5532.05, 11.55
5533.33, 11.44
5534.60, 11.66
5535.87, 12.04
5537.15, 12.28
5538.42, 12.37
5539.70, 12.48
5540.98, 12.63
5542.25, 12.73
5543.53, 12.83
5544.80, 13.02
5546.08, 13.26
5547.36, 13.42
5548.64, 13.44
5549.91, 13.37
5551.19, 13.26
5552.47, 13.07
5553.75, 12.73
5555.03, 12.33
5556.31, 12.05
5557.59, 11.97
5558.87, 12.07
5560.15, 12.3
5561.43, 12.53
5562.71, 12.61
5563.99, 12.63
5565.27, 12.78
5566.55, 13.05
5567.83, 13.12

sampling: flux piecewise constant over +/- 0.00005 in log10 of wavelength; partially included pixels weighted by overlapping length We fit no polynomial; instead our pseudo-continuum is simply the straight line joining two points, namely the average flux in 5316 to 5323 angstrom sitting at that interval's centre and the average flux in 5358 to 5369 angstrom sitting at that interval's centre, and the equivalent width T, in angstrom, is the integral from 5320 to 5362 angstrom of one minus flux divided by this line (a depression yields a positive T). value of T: 1.76 angstrom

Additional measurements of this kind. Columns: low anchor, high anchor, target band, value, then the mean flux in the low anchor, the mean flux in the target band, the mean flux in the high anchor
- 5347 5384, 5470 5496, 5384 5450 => 2.4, 12.7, 12.1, 12.4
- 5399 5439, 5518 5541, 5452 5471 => -0.8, 12.1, 12.7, 12.3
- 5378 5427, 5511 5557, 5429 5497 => -0.5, 12.2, 12.4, 12.5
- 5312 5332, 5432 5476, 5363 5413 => 1.0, 12.5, 12.2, 12.4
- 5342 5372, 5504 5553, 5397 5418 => 1.1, 12.7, 11.9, 12.5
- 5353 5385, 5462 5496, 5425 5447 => 0.8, 12.7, 12.1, 12.5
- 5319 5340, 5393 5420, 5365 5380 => -0.6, 12.2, 12.6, 12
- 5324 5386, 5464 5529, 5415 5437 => 0.3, 12.5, 12.3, 12.5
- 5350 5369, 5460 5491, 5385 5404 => 1.1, 12.8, 11.9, 12.4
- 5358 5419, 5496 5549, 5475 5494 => 0.2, 12.3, 12.3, 12.5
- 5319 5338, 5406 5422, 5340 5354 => -0.3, 12.2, 12.4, 12.2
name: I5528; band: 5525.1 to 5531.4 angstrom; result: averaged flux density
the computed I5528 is 12.4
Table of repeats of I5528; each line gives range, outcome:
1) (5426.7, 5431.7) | 12.3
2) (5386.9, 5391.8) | 12.3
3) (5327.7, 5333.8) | 11.6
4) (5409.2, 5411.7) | 11.8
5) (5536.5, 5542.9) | 12.5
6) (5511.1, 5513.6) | 12.2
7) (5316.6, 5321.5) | 13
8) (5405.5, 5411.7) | 11.7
